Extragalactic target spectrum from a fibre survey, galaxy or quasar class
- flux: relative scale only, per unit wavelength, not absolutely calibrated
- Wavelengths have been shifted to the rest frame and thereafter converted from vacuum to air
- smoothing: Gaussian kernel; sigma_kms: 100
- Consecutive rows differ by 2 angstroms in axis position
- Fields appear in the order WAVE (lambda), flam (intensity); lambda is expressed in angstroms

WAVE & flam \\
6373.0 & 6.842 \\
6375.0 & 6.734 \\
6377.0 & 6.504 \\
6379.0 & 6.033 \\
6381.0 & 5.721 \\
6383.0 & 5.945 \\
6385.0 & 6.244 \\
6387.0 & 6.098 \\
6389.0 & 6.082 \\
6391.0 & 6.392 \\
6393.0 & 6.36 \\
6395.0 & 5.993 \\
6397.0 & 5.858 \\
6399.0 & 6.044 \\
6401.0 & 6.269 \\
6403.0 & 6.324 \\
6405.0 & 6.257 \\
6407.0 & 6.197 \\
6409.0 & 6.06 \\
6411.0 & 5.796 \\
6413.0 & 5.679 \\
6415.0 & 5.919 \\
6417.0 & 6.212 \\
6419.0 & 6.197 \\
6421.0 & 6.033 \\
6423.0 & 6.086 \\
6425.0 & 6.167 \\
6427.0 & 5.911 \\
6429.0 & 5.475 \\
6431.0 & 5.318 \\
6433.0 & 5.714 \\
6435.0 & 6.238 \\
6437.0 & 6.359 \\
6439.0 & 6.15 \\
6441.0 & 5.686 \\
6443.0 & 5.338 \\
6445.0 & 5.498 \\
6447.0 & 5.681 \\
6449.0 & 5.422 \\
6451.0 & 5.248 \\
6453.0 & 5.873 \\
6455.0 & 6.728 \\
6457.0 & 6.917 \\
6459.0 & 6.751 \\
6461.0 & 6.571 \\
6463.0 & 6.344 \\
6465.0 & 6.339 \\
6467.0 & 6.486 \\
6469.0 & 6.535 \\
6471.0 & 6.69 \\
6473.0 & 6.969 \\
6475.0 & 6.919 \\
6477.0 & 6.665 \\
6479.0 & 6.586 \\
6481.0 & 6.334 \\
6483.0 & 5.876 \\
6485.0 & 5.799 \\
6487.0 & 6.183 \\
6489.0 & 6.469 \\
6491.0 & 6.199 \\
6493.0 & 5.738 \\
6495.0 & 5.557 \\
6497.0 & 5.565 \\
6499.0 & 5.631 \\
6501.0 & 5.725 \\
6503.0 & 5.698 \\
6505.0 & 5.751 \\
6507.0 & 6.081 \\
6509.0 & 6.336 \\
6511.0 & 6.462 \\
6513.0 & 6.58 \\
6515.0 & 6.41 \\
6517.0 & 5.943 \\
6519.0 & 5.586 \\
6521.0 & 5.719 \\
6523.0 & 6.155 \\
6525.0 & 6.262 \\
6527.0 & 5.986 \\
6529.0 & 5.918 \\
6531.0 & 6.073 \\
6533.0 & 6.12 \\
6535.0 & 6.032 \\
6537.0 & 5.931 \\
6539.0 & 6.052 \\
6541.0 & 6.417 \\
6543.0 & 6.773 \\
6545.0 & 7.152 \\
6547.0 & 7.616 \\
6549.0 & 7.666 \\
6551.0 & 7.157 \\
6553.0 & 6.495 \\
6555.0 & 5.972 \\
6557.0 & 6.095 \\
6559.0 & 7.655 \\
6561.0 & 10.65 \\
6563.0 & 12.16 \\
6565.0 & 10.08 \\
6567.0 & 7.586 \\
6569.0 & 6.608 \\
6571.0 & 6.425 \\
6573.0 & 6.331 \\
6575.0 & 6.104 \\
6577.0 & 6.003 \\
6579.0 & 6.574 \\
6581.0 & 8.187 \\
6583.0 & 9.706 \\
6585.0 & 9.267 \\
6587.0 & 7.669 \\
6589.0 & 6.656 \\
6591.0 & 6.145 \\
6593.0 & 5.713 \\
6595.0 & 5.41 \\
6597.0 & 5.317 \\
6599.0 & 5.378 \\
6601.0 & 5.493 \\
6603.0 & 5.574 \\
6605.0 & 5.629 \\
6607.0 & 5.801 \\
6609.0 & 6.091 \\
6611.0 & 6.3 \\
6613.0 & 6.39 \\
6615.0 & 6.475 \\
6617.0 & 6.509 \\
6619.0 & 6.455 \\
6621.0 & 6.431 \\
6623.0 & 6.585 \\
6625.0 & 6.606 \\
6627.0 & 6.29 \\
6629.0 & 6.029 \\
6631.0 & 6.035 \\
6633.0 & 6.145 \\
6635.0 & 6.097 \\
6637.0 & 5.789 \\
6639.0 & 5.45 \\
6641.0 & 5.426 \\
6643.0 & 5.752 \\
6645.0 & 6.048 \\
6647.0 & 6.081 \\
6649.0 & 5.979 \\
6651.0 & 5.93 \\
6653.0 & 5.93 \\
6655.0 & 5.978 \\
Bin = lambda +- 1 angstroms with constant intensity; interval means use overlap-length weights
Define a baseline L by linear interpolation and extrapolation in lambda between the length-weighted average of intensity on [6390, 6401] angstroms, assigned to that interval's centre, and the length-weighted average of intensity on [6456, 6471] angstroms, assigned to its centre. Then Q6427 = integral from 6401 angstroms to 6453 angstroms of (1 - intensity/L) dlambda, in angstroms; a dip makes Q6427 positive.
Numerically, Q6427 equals 3.7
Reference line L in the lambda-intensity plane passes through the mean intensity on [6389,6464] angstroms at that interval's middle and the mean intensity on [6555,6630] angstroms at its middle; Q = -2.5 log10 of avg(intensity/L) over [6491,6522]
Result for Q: 0.09 mag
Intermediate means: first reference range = 6.03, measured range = 5.93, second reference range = 6.86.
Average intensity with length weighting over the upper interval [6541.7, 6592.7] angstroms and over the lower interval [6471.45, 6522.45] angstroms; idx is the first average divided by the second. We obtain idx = 1.23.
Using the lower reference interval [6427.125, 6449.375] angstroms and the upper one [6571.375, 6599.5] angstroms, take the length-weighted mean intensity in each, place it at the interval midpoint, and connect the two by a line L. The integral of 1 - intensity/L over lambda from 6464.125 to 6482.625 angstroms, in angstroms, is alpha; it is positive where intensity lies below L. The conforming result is -1.9 angstroms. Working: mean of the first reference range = 5.73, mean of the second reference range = 6.76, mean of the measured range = 6.59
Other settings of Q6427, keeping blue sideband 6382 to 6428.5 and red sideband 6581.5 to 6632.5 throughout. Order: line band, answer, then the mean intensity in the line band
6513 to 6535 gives 0.8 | 6.04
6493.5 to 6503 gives 0.9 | 5.63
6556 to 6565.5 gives -4.4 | 9.29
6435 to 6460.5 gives 0.7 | 5.99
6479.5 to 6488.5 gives 0.2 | 6.1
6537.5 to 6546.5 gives -0.4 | 6.62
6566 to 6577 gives -0.3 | 6.56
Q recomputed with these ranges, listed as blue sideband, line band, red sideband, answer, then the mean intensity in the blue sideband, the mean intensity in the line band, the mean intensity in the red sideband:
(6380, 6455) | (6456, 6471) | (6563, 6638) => -0.08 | 5.95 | 6.57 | 6.61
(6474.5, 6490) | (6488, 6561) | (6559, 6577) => 0.14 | 6.34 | 6.31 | 8.09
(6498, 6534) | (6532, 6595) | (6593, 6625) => -0.20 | 6.02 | 7.23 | 6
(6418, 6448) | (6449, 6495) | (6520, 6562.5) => -0.03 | 5.86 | 6.34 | 6.73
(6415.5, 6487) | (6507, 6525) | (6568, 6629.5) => 0.02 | 6.15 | 6.15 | 6.46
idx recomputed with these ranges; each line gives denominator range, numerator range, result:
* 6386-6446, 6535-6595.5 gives 1.21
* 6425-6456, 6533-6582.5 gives 1.25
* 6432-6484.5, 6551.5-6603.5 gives 1.15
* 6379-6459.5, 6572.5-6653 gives 1.05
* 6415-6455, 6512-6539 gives 1.04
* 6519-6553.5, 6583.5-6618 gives 0.98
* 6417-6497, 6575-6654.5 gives 1.03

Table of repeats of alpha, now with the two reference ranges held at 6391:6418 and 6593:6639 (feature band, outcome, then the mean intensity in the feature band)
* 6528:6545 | -0.5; 6.22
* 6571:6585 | -2.8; 7.25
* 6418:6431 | 0.3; 5.93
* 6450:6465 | -0.7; 6.35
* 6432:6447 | 0.6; 5.84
